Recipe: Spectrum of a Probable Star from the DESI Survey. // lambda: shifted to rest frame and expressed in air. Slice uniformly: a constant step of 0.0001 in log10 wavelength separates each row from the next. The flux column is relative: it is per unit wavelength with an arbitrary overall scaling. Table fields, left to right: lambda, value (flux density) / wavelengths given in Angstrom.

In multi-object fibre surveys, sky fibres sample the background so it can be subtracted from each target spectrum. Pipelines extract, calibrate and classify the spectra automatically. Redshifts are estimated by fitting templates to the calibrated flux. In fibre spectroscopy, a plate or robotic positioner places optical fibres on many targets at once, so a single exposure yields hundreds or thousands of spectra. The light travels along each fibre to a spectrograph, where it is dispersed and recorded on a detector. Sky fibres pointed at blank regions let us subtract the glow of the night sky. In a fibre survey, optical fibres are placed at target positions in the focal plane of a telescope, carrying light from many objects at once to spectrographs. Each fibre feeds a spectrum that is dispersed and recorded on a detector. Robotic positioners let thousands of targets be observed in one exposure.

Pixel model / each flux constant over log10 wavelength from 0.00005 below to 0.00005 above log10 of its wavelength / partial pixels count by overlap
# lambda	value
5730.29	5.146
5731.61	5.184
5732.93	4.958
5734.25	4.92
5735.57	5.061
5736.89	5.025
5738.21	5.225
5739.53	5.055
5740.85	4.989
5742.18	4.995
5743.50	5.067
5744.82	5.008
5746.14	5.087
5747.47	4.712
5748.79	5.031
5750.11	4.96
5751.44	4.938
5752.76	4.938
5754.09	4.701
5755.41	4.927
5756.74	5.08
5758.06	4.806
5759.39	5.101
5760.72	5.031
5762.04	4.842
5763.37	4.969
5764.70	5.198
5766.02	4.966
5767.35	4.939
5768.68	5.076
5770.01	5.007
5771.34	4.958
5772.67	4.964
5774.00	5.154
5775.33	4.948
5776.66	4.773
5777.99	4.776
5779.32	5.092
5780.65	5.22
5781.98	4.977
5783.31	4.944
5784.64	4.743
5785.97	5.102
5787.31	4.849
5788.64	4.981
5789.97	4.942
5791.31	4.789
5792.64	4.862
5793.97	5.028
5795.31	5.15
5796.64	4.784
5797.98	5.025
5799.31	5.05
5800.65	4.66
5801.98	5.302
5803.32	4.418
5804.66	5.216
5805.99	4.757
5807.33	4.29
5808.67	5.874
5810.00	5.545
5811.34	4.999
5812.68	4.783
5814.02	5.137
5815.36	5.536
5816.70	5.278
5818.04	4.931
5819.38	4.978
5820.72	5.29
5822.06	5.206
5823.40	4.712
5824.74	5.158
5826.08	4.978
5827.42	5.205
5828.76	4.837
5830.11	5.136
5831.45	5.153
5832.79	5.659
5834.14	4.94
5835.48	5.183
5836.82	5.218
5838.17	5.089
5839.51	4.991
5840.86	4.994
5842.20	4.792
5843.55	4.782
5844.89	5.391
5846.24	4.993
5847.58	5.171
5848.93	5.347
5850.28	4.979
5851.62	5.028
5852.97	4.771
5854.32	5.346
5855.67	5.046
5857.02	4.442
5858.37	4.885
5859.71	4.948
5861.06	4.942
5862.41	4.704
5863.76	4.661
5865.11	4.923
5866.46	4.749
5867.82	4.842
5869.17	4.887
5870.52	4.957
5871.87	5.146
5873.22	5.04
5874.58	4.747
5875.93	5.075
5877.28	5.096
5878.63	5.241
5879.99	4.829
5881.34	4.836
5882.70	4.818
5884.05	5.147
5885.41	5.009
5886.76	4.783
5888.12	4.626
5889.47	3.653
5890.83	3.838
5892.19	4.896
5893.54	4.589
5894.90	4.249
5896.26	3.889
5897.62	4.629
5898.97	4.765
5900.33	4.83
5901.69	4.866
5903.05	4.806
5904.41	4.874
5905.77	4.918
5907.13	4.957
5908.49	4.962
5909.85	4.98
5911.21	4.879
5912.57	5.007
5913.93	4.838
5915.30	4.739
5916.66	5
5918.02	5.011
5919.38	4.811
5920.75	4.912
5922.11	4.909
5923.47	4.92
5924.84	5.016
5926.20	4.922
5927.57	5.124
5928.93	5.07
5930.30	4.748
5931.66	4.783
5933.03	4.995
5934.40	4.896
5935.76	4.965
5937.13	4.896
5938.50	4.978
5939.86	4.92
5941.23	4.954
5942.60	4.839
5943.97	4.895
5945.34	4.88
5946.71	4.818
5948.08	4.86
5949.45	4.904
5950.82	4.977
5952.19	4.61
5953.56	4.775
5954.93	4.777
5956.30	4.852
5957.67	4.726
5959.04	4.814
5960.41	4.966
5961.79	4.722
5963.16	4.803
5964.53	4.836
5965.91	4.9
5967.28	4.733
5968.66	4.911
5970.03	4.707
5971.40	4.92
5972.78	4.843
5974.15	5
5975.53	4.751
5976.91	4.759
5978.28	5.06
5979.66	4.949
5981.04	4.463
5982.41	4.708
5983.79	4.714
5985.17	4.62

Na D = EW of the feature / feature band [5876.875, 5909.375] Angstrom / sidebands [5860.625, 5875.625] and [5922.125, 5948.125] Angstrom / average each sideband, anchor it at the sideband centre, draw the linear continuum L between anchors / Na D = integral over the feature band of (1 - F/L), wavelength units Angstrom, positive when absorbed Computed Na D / 1.2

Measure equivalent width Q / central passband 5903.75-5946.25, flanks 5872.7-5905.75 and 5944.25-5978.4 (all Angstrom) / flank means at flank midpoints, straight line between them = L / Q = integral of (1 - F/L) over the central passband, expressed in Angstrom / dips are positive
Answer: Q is -1.3 Angstrom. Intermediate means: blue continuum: 4.72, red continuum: 4.83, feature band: 4.92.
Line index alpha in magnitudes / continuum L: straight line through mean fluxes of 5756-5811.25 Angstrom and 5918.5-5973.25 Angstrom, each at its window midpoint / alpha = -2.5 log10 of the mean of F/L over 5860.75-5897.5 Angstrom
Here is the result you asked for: 0.04 mag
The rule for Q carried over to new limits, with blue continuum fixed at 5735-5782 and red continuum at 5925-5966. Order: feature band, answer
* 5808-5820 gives -0.67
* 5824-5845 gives -0.61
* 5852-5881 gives 0.03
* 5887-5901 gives 1.42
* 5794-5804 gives 0.09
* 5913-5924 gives -0.01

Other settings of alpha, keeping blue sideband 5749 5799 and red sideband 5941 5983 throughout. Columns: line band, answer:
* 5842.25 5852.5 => -0.04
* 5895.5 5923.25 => 0.01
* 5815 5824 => -0.04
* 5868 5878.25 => -0.02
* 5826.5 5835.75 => -0.05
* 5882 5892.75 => 0.07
